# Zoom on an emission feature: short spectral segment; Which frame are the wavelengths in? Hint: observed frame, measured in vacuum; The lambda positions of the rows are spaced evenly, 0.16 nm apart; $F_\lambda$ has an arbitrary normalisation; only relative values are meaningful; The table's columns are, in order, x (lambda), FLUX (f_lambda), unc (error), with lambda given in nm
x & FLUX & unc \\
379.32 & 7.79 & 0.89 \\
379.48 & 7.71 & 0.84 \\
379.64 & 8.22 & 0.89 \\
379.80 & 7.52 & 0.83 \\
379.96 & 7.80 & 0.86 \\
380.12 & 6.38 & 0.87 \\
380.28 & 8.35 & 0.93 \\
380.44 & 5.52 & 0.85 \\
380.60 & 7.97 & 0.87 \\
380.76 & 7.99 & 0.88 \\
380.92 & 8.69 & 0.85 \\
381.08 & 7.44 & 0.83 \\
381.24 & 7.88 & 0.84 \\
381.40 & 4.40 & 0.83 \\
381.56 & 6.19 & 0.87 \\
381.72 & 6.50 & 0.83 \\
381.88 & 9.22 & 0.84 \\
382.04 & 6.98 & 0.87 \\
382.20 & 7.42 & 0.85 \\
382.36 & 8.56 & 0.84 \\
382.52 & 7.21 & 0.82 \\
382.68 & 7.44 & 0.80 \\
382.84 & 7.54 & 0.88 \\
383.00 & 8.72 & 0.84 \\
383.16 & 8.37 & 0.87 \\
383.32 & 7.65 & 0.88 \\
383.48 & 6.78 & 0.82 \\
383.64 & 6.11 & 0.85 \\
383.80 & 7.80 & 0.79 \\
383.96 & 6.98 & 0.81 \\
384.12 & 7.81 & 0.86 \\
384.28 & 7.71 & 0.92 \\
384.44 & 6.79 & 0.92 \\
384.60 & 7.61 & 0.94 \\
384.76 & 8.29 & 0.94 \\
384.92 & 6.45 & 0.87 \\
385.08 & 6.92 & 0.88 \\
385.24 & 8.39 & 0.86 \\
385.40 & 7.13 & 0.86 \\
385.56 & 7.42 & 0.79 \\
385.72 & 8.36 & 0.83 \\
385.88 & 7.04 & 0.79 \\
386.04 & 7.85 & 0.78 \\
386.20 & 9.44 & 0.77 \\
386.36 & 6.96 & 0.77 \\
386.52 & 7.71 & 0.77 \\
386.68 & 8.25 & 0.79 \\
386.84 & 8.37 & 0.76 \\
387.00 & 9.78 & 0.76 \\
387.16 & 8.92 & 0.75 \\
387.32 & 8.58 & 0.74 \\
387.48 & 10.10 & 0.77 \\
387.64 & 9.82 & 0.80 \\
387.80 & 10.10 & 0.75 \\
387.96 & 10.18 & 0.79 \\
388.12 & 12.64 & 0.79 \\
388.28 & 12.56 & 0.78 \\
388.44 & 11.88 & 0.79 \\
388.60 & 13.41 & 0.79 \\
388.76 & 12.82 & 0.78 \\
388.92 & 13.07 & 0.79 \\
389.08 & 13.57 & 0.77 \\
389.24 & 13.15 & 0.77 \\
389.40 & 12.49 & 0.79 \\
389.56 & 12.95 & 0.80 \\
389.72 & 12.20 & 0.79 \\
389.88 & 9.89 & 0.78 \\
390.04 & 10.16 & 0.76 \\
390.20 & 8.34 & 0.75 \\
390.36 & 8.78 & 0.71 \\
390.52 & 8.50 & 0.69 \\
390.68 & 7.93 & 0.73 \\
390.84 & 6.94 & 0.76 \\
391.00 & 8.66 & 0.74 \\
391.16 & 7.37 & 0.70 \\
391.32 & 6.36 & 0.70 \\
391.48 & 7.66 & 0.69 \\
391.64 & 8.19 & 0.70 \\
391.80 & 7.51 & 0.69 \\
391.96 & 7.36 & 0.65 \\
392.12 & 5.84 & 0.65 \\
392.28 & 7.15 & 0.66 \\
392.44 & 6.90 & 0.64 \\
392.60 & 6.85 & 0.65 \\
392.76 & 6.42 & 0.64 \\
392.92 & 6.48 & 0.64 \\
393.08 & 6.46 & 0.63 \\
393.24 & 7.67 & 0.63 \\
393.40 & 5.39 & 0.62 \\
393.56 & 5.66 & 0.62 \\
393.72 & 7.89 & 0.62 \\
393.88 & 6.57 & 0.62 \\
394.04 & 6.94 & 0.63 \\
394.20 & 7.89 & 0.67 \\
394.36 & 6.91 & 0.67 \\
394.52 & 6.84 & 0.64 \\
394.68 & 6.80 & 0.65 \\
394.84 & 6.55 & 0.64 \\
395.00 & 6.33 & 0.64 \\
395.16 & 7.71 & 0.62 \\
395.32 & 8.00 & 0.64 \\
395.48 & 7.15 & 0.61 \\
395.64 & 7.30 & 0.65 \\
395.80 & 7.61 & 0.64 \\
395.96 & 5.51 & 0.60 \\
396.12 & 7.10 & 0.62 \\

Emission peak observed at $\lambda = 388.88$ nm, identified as Mg II 2798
